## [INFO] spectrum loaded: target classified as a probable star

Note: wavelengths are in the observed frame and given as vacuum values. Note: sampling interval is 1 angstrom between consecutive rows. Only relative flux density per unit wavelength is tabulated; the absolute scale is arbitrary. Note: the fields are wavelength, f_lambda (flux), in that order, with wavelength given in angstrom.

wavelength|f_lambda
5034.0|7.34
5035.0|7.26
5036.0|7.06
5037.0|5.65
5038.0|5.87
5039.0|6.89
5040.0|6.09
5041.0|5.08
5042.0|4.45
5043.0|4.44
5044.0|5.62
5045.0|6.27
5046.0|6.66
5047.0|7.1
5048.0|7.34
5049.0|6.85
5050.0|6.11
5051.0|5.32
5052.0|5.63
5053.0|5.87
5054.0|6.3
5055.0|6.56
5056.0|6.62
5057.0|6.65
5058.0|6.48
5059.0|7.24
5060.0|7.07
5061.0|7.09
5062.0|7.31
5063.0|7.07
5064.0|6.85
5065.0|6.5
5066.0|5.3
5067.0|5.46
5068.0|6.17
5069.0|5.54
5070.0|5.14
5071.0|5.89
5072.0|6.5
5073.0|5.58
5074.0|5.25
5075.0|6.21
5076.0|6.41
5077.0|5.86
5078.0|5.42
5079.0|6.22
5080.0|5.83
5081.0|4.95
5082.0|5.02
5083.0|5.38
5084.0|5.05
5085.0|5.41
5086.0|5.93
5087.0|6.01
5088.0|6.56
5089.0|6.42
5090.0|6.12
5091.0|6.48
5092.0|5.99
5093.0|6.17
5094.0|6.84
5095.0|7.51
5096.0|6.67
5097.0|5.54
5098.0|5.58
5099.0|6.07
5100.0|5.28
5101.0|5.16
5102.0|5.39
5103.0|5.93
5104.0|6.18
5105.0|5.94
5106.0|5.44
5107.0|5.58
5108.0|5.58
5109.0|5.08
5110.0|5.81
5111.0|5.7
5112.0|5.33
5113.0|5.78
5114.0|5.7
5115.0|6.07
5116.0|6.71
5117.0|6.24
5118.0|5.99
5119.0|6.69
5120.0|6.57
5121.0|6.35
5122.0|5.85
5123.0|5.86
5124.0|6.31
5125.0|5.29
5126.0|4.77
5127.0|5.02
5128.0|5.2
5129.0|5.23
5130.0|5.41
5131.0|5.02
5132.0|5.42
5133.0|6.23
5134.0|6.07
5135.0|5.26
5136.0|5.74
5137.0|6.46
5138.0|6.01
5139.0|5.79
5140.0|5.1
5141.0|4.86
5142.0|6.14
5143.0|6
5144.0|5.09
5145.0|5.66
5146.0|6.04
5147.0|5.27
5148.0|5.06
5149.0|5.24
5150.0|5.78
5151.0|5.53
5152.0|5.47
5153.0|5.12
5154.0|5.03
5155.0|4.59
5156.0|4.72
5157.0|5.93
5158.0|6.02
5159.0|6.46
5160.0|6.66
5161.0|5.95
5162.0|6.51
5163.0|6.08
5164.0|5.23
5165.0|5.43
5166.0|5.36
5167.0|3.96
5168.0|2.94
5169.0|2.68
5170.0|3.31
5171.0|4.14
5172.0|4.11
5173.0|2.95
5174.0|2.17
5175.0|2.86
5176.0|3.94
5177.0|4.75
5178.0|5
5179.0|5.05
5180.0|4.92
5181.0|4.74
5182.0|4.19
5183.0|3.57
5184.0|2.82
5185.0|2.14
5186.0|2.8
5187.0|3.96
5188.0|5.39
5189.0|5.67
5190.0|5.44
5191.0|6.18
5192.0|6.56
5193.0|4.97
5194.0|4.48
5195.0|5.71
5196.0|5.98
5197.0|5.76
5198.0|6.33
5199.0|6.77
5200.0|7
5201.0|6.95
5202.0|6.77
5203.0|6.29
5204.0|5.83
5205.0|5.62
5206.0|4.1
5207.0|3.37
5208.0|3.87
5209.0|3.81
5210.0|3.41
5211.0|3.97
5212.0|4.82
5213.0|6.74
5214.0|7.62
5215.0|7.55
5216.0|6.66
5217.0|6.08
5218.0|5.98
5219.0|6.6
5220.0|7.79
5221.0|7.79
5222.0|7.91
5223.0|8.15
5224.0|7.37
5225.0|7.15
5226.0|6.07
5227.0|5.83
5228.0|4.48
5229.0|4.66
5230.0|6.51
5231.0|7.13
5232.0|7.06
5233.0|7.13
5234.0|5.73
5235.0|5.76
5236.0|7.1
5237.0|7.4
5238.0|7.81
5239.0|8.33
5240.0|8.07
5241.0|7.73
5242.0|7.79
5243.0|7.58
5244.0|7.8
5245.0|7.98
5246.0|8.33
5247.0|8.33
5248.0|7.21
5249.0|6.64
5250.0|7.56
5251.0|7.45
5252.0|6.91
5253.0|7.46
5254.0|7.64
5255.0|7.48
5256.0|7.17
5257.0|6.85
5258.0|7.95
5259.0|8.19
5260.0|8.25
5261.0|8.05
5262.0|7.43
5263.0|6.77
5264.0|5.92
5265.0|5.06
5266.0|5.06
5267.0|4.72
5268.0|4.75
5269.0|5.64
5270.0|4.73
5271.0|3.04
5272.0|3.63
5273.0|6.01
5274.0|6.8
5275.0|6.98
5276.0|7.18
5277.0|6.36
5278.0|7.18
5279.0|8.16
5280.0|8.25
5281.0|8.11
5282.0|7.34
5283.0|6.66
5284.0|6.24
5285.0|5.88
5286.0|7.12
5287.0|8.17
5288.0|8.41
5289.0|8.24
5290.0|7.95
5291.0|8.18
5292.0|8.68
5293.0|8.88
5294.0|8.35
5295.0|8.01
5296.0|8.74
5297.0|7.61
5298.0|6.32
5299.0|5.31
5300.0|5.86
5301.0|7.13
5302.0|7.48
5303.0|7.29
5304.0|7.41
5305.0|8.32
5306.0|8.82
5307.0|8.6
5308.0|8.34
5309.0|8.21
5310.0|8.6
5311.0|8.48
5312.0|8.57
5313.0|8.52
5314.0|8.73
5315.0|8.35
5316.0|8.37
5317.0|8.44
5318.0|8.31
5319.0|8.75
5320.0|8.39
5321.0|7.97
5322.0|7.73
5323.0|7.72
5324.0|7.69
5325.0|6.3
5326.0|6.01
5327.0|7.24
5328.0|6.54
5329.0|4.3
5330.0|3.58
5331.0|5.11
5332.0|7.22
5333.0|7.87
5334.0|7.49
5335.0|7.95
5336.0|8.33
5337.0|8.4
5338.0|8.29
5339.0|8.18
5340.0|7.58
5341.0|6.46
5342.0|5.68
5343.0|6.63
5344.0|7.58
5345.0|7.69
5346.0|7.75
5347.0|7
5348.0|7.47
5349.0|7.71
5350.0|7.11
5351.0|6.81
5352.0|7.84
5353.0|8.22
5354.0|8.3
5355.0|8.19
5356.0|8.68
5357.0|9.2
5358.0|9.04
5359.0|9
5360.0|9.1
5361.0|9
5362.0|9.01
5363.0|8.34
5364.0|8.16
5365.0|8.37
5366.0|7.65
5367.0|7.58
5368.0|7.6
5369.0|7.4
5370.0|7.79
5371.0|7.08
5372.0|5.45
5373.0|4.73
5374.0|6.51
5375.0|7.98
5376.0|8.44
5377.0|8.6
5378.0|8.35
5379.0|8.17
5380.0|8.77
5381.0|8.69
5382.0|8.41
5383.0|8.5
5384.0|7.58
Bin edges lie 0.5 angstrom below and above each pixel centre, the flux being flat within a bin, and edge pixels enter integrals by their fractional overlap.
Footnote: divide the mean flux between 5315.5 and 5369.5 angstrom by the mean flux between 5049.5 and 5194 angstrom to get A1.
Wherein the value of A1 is 1.4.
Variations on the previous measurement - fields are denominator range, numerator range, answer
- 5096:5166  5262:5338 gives 1.27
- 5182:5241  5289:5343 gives 1.28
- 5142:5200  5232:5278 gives 1.38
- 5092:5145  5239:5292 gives 1.22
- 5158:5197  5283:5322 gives 1.70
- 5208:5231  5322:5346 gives 1.13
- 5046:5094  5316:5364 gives 1.24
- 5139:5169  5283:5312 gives 1.44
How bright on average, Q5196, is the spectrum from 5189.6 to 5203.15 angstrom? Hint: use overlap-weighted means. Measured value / 6.08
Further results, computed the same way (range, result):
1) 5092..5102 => 6.05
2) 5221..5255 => 7.17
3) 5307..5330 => 7.72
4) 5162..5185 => 4.11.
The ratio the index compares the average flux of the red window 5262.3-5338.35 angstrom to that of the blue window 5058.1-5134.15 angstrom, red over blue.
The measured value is 1.22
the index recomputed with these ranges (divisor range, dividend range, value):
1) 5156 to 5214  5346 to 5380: 1.61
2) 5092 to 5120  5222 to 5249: 1.20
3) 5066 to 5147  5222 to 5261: 1.25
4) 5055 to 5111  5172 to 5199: 0.76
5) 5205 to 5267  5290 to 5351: 1.13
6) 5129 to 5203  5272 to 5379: 1.48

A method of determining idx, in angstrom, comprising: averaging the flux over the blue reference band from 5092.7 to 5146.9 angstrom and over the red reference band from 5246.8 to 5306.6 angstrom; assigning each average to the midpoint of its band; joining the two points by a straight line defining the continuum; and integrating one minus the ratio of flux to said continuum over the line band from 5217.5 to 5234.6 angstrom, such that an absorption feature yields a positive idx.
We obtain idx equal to -0.05 angstrom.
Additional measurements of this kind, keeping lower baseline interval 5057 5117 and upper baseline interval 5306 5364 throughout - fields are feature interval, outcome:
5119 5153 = 3.85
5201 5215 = 3.28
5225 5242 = 0.77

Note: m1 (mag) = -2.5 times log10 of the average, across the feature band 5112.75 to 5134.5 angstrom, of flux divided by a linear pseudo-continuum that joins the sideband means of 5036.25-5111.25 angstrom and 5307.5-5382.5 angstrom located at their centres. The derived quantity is 0.09 mag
